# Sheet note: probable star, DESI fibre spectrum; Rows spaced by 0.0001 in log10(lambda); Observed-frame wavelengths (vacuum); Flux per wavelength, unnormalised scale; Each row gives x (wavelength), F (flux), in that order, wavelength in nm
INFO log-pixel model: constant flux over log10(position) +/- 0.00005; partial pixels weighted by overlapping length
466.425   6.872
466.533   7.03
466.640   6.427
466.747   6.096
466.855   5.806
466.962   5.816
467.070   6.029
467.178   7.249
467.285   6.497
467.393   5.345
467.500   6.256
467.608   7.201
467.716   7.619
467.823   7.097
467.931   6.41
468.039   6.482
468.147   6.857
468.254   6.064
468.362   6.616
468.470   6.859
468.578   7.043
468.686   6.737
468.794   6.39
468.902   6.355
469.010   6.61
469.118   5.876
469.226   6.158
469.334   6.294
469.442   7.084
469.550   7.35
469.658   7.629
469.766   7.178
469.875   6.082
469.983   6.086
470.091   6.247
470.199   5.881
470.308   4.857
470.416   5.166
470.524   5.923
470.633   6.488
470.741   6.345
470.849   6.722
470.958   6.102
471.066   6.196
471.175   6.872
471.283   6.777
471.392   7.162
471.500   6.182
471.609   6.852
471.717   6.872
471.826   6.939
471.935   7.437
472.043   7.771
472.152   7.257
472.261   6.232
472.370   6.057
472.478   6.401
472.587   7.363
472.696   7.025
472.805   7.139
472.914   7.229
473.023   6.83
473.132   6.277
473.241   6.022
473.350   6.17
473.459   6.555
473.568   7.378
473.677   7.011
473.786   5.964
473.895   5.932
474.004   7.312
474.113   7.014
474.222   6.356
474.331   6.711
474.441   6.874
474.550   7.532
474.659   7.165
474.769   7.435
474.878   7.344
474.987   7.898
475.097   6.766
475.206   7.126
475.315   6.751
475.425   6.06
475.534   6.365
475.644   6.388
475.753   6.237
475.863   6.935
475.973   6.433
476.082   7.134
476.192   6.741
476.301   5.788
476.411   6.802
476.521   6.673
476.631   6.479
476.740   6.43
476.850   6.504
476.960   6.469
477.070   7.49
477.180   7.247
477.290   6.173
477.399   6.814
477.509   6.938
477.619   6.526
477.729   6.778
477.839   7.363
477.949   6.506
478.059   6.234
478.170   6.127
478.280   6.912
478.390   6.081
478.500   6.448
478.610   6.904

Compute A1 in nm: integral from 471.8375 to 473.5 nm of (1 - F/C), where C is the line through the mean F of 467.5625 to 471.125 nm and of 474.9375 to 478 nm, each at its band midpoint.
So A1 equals -0.05 nm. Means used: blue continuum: 6.48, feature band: 6.79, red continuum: 6.71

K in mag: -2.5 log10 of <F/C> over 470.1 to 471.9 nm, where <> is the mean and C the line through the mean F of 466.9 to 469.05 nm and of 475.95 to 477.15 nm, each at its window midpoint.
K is 0.04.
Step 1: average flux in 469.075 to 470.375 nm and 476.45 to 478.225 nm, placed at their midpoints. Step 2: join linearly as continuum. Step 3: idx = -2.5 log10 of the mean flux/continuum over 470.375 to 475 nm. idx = -0.04 mag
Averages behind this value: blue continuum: 6.39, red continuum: 6.67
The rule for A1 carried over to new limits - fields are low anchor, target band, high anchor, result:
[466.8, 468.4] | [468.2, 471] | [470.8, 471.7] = 0.07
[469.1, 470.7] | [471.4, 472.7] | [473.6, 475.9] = -0.07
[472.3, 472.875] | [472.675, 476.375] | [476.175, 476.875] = -0.07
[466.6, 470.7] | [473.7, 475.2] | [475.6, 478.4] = -0.09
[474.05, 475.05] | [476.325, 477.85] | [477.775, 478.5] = 0.00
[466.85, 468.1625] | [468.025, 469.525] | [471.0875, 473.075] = 0.02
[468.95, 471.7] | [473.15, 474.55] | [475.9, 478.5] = -0.02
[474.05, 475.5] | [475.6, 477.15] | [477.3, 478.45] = 0.04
